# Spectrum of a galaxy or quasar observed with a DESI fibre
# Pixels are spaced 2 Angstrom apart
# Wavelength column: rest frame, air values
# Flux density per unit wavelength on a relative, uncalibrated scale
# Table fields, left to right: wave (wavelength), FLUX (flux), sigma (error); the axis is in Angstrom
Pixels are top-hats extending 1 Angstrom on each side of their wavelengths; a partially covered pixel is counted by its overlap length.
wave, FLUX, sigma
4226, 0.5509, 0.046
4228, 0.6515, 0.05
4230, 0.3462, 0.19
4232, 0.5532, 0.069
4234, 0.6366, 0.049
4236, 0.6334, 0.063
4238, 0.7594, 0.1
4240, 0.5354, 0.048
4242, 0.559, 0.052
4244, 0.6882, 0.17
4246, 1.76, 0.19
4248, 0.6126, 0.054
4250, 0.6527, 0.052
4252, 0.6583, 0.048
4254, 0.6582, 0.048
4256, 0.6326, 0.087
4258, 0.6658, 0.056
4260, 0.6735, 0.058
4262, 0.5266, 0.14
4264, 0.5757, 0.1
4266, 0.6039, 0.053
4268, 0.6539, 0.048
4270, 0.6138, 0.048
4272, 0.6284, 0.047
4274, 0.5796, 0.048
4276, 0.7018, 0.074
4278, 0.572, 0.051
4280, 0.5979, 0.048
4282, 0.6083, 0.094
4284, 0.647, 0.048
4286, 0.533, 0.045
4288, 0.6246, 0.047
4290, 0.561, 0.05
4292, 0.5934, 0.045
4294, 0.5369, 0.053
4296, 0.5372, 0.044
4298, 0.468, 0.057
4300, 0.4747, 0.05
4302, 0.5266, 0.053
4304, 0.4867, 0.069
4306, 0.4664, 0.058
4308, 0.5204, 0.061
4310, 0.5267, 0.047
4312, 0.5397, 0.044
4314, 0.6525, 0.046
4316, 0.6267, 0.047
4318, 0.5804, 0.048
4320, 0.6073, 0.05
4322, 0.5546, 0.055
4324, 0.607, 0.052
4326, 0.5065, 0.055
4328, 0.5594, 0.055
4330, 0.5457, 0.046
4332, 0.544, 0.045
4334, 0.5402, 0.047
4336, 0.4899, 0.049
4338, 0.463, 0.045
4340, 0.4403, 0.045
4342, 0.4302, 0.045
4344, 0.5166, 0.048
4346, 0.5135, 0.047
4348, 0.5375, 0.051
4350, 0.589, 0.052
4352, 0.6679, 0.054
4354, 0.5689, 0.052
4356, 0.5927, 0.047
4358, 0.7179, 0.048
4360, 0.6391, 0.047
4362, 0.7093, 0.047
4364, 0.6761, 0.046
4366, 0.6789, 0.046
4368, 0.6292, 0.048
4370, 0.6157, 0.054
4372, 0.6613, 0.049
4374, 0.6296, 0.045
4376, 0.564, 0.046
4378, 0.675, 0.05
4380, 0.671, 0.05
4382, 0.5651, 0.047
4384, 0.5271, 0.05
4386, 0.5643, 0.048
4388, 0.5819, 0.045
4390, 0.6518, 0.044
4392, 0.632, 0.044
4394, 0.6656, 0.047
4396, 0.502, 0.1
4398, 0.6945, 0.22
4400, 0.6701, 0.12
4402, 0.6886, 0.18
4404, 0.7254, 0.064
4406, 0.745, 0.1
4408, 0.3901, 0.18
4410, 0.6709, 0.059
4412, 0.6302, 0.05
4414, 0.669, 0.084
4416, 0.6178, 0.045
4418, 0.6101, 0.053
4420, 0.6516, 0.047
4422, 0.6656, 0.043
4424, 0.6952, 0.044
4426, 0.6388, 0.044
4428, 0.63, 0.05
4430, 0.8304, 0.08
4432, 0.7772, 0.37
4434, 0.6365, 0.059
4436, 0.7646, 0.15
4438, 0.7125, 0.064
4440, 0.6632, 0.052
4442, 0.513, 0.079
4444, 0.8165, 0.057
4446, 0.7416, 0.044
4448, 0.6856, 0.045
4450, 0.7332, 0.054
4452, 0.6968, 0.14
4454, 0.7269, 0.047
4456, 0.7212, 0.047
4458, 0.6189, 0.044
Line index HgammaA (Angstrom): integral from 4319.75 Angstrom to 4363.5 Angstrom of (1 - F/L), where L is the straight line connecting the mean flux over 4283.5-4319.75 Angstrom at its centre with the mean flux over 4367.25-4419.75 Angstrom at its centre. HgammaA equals 1.63 Angstrom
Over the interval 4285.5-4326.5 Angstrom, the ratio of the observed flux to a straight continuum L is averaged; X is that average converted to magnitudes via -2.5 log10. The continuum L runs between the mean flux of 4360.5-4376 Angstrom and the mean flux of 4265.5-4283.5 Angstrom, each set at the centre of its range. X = 0.15 mag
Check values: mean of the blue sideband 0.619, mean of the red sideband 0.651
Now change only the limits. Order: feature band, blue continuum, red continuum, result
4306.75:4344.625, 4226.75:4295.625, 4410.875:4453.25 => 0.21 mag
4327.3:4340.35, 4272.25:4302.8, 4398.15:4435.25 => 0.18 mag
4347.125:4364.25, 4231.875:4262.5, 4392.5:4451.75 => 0.09 mag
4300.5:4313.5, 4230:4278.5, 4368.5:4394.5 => 0.24 mag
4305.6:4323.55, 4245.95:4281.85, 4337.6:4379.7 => 0.10 mag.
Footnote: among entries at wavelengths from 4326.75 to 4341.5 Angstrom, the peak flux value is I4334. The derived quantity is 0.5594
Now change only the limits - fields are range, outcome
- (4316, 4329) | 0.6267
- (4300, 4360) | 0.7179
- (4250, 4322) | 0.7018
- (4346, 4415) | 0.745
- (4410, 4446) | 0.8304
